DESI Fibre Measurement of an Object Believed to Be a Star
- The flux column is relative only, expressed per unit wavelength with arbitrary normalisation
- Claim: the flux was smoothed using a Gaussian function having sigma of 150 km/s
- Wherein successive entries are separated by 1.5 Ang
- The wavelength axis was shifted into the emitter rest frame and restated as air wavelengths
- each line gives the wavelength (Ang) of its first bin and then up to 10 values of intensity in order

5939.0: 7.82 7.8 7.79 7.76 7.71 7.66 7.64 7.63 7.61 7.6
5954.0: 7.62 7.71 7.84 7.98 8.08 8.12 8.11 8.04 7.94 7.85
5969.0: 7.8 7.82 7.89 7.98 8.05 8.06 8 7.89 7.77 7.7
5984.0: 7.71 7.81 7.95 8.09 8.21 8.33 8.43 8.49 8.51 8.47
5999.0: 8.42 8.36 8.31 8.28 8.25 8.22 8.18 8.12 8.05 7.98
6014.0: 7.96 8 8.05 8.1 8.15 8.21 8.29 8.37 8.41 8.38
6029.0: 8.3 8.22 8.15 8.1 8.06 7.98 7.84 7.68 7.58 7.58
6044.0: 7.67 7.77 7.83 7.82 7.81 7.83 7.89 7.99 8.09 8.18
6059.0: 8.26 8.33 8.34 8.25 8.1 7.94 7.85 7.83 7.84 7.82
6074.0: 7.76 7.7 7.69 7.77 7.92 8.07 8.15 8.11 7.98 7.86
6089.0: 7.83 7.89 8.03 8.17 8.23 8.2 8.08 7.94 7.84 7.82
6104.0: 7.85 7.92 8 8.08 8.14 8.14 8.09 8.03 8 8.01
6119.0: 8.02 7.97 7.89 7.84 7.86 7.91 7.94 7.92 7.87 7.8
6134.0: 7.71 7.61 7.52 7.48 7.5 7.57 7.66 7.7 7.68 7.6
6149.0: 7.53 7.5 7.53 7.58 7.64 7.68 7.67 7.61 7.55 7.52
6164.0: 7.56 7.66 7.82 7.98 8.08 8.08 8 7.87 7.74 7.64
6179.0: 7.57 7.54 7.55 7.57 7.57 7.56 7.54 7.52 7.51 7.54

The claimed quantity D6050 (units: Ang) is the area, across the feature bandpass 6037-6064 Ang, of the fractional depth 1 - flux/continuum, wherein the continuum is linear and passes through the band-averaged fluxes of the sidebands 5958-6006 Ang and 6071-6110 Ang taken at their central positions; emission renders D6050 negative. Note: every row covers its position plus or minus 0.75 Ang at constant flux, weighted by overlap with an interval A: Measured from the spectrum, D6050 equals 0.2 Ang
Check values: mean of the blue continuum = 8.09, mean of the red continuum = 7.95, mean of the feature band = 7.93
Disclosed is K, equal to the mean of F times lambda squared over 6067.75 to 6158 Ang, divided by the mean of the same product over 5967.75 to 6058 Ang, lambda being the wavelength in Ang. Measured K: 1.01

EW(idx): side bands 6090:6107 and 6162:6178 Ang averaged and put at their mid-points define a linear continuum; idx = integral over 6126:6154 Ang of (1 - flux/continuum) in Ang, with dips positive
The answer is 0.83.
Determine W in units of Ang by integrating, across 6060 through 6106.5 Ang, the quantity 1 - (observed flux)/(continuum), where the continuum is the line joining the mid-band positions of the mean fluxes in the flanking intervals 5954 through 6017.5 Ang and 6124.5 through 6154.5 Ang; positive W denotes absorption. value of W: -0.92 Ang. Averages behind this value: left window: 8.06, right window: 7.67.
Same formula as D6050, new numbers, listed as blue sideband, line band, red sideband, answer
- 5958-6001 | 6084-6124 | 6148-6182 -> -0.94 Ang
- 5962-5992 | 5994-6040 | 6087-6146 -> -1.50 Ang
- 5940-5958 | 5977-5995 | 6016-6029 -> -0.12 Ang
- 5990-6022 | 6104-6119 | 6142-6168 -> -0.45 Ang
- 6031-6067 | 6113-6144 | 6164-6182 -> 0.17 Ang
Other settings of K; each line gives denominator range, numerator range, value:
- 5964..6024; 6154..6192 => 1.01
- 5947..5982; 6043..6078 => 1.04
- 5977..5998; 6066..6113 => 1.02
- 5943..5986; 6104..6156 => 1.05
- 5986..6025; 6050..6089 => 0.99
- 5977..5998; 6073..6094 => 1.01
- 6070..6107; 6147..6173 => 0.99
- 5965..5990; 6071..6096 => 1.04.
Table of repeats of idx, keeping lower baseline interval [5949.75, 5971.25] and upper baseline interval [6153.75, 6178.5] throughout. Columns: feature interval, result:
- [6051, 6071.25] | -0.66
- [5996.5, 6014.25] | -0.89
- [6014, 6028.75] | -0.72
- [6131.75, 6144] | 0.25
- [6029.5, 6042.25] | -0.20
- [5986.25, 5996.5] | -0.57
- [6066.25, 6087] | -0.23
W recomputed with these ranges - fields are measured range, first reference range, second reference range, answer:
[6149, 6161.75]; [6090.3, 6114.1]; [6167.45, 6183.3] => 0.44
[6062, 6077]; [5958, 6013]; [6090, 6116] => 0.25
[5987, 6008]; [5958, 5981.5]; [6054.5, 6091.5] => -0.92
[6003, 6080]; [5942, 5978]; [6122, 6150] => -2.28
